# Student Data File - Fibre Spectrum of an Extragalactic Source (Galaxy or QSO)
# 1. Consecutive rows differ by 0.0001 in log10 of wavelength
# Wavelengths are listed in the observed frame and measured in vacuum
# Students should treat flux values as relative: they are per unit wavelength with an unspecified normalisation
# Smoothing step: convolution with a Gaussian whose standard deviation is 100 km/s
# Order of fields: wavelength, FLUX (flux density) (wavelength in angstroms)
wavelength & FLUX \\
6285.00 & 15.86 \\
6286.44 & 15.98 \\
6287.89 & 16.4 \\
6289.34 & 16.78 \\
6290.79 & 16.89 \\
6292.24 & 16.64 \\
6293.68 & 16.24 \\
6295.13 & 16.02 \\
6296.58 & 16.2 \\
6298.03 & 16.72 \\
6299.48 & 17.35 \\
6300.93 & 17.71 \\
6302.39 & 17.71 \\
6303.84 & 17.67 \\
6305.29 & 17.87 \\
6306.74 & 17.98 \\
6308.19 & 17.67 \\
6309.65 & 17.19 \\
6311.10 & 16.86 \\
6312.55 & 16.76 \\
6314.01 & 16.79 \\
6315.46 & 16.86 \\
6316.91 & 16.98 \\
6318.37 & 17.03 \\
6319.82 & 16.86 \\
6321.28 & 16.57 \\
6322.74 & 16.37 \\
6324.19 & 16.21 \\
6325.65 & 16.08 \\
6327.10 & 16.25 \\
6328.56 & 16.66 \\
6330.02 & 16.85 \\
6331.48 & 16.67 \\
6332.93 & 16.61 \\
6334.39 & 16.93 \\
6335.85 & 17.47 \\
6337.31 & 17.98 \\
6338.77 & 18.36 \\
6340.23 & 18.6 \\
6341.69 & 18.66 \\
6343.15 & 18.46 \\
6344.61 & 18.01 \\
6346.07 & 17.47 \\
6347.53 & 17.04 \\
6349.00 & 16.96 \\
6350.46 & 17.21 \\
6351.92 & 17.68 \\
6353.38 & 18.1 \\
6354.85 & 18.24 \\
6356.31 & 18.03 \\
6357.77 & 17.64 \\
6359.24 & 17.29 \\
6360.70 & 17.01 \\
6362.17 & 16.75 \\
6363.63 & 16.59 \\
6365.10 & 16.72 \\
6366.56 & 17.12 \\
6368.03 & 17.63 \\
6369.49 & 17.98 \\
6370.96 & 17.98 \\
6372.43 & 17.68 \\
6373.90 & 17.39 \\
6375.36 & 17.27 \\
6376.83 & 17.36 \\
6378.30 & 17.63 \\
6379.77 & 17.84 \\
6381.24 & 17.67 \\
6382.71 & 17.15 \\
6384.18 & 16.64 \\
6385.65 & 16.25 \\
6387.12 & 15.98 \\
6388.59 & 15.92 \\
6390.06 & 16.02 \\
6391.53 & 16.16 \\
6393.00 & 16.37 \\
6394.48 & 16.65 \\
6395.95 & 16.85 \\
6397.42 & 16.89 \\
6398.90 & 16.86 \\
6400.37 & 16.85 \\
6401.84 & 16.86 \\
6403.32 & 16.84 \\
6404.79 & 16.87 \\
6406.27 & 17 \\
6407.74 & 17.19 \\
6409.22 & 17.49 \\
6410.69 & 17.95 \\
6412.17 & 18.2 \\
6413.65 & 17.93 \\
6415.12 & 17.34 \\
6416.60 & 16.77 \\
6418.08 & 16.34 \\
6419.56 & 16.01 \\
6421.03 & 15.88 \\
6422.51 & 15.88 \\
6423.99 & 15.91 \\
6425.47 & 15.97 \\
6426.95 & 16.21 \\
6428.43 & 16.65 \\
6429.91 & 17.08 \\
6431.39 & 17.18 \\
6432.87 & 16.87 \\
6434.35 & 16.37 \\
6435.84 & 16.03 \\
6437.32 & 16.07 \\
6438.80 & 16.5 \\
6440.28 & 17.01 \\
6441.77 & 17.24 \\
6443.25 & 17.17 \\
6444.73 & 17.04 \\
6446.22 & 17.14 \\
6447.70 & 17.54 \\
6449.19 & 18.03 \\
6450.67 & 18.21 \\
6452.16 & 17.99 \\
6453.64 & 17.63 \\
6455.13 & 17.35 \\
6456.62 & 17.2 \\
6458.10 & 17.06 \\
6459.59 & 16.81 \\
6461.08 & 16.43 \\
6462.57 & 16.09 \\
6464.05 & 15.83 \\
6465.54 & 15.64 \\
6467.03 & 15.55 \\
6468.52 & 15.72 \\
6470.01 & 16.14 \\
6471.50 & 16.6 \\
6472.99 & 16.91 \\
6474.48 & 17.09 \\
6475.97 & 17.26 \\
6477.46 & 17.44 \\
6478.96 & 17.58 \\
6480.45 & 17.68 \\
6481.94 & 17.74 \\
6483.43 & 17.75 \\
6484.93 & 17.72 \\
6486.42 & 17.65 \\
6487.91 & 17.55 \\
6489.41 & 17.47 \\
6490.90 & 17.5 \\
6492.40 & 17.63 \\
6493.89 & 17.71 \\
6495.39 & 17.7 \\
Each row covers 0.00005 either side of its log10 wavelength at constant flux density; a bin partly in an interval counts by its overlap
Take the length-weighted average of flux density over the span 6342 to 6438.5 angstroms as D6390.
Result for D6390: 17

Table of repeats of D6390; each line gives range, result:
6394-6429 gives 16.8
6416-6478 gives 16.7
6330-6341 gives 17.5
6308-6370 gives 17.2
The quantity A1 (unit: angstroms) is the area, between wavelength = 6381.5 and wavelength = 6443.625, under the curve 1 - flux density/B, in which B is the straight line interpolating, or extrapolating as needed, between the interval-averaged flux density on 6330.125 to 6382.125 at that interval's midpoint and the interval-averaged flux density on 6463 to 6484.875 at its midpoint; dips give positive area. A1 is 1.73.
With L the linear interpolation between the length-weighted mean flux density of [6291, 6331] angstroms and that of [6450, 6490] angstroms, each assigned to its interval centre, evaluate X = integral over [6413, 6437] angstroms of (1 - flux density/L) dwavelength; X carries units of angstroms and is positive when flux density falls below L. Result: 0.7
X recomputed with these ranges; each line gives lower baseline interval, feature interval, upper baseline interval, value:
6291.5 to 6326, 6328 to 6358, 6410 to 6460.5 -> -1.2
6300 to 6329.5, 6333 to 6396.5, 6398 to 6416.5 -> -0.6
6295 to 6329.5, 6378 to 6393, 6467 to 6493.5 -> 0.3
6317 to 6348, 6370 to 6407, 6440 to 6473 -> 0.3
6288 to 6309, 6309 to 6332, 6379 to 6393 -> 0.4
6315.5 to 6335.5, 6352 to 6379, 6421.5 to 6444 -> -1.4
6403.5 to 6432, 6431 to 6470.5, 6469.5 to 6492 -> 0.7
